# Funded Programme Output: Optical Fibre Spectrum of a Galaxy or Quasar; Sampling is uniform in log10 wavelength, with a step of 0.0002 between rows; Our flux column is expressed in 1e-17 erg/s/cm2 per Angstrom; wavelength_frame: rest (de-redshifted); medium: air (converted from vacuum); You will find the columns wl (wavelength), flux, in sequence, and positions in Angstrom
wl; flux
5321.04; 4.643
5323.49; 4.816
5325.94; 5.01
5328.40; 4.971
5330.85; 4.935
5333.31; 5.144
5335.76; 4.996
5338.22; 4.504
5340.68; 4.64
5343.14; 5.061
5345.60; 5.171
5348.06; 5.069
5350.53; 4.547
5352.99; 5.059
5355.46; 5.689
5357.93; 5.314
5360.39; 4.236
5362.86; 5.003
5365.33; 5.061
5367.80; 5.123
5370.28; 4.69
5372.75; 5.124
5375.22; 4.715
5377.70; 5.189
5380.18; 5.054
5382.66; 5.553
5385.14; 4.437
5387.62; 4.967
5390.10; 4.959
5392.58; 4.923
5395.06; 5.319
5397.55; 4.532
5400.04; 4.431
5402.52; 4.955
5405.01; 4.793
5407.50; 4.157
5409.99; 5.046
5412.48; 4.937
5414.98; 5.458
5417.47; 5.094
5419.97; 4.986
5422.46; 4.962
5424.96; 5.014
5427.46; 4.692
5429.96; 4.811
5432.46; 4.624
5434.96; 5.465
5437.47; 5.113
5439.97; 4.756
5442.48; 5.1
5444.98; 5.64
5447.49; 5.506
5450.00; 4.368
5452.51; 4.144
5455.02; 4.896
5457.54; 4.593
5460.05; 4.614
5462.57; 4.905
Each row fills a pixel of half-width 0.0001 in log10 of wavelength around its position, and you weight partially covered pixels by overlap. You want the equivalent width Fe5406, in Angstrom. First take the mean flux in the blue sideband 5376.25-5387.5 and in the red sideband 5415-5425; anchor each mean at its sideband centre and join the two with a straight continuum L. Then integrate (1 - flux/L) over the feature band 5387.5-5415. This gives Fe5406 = 1.2 Angstrom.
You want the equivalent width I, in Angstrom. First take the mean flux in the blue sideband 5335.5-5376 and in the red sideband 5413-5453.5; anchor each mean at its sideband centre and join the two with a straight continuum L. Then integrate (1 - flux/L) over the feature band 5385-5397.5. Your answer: 0.1 Angstrom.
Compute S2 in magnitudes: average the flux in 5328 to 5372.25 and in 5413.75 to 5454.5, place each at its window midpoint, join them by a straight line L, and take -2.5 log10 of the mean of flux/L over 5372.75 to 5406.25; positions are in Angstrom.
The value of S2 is 0.01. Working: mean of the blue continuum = 4.96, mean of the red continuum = 4.98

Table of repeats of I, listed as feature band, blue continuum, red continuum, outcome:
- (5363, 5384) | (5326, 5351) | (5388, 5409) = -1.0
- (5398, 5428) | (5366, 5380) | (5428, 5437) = 0.5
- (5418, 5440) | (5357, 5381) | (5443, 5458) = -0.2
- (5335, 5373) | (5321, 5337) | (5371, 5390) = 0.2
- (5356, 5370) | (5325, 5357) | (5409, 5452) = 0.1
